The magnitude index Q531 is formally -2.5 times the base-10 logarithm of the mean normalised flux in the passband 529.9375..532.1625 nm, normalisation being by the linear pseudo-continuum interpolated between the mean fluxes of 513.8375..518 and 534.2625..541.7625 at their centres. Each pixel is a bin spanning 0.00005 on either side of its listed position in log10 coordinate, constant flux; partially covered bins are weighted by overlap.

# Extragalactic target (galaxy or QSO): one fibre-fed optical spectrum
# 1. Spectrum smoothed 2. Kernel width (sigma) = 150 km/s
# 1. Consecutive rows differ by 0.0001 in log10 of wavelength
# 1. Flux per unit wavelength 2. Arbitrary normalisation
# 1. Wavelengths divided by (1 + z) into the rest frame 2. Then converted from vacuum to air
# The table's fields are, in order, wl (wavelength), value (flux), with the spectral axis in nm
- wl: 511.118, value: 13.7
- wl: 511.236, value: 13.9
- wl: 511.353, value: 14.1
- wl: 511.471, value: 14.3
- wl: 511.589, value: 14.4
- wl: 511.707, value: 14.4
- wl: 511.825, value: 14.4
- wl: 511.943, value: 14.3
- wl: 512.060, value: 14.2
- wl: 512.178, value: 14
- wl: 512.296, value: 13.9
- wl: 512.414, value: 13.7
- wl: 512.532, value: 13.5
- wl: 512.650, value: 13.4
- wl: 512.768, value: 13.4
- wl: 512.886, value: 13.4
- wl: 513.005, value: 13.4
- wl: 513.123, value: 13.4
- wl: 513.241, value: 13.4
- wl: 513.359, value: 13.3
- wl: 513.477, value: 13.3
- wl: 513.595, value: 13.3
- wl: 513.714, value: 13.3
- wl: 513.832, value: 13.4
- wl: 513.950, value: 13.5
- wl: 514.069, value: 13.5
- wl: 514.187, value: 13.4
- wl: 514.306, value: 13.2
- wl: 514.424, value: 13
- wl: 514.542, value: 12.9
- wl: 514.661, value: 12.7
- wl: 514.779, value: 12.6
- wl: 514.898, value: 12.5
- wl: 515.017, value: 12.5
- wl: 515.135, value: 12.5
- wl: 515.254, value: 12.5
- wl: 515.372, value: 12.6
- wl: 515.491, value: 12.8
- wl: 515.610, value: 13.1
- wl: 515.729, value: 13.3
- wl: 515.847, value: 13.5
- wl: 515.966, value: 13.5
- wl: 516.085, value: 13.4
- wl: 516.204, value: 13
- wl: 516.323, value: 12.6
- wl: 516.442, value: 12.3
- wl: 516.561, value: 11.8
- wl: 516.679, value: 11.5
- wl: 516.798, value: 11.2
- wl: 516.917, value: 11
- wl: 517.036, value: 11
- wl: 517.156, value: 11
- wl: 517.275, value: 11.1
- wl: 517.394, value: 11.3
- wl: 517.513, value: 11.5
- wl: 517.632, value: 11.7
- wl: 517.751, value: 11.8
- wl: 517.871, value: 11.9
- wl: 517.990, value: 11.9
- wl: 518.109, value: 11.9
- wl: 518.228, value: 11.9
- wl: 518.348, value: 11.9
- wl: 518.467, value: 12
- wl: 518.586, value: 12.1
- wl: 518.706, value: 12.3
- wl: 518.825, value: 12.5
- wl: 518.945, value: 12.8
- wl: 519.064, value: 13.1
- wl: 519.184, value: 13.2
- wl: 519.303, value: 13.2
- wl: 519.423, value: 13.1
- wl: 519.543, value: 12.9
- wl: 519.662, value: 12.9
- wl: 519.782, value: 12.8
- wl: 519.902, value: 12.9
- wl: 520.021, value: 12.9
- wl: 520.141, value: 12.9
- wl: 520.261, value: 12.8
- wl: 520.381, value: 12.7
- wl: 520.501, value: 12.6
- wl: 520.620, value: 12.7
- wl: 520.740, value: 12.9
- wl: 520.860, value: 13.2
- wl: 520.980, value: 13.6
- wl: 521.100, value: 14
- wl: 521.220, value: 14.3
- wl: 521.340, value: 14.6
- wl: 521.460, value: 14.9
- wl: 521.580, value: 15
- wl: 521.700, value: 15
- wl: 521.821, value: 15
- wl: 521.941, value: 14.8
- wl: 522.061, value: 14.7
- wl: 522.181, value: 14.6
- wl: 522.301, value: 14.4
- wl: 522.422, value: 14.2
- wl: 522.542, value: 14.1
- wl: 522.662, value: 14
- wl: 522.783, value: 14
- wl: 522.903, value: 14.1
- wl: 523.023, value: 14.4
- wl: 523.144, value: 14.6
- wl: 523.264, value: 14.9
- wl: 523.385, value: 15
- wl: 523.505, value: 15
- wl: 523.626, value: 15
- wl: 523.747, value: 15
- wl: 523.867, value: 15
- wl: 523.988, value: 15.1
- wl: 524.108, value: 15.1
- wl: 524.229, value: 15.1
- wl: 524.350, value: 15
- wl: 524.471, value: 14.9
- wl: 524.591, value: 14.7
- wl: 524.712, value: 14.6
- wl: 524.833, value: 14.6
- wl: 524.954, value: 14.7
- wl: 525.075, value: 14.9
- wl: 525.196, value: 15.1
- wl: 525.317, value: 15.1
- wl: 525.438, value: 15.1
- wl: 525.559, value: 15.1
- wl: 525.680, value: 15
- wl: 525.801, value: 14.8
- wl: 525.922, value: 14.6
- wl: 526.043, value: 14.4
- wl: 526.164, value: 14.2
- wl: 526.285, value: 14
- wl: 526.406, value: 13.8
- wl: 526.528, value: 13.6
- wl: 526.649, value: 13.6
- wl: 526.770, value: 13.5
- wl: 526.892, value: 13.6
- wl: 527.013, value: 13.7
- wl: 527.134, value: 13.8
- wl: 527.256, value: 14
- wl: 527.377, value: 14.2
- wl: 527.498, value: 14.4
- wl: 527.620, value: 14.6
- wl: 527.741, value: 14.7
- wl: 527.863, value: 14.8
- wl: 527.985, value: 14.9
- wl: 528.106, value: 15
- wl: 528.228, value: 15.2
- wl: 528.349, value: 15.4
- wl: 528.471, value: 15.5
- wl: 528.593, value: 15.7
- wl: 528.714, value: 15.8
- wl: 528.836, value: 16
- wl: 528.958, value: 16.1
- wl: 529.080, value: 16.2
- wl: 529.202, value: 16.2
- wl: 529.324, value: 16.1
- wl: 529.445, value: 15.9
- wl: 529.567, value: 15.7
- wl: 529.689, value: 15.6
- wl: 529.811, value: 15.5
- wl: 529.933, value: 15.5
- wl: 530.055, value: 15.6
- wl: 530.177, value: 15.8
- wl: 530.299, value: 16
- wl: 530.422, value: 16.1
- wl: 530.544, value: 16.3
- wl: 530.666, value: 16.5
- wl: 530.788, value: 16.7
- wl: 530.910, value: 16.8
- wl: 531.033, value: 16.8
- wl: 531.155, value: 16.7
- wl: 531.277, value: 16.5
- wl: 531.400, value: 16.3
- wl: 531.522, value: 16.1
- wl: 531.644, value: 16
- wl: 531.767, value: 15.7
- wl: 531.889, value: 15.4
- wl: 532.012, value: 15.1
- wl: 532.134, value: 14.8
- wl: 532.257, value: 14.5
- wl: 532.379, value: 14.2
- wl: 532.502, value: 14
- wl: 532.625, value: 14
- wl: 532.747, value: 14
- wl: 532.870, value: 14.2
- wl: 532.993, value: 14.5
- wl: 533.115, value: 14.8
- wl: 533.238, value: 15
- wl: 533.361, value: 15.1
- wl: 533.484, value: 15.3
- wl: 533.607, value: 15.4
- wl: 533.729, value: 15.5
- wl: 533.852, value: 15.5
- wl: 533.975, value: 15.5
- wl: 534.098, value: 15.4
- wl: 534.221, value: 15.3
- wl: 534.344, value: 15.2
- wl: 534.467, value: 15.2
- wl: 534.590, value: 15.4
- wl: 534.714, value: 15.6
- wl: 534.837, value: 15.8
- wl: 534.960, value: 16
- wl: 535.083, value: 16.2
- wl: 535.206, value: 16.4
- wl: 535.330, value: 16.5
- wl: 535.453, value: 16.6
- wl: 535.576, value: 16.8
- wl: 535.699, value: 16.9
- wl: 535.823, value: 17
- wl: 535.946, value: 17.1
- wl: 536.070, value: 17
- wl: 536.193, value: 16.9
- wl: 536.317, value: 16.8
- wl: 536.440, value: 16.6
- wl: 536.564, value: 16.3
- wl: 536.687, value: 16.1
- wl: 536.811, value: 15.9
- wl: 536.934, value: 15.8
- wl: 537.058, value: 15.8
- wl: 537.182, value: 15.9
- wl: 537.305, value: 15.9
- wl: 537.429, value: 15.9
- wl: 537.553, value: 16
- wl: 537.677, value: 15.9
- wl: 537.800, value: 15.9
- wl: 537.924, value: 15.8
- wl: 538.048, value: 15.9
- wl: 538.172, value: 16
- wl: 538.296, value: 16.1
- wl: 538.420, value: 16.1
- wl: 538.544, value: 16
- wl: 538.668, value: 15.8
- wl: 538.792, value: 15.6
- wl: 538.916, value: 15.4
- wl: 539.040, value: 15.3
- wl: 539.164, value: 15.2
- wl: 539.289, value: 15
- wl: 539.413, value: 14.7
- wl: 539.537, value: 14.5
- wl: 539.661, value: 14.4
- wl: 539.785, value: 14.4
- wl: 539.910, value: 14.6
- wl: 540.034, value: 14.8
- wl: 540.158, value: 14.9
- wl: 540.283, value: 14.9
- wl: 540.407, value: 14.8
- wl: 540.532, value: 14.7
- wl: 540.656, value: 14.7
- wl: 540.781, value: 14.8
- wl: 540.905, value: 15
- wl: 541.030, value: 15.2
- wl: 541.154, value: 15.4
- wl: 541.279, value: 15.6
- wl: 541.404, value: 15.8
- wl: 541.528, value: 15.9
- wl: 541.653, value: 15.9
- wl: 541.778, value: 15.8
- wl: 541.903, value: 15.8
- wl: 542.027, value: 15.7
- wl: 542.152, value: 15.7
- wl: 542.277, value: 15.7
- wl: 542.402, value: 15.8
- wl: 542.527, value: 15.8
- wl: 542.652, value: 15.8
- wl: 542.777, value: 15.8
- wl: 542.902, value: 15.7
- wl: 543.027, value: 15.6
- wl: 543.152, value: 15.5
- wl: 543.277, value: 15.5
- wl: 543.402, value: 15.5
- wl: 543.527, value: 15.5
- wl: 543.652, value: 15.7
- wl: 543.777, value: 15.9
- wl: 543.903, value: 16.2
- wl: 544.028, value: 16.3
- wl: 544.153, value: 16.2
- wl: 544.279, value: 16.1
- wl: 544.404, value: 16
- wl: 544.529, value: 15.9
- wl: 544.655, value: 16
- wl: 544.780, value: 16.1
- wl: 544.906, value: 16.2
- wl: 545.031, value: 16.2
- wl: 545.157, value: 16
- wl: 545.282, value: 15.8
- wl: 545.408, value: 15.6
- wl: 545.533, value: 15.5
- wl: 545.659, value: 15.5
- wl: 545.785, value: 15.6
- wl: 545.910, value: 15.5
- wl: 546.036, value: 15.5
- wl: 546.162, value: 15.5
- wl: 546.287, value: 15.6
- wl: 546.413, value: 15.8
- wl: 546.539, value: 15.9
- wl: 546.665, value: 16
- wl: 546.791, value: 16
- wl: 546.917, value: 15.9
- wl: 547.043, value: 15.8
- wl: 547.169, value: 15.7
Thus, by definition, -0.10 mag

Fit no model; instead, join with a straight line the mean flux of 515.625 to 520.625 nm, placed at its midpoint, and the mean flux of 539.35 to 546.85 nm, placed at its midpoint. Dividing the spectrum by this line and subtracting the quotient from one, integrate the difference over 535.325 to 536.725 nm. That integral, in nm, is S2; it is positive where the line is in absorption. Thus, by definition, -0.200 nm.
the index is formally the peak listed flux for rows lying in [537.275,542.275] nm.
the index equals 16.1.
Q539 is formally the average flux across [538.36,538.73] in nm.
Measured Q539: 16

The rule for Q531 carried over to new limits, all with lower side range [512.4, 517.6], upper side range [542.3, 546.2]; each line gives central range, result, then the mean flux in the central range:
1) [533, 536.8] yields -0.080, 16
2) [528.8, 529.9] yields -0.121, 15.9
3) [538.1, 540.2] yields 0.002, 15.2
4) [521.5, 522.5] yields -0.096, 14.7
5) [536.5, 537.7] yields -0.063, 15.9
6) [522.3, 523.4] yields -0.061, 14.3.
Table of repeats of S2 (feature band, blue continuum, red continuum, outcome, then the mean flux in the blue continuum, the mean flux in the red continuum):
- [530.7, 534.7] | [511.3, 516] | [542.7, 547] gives -0.130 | 13.4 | 15.8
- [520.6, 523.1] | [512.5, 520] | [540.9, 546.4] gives -0.184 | 12.6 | 15.8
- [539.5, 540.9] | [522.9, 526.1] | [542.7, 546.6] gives 0.080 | 14.9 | 15.8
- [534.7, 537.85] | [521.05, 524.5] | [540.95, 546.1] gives -0.187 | 14.7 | 15.8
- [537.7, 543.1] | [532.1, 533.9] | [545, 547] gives -0.039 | 14.7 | 15.7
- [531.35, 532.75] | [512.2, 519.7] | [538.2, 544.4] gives -0.058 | 12.7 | 15.5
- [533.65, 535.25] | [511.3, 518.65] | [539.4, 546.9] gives -0.097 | 12.8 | 15.6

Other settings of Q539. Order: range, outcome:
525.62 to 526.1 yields 14.7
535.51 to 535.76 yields 16.9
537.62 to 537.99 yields 15.9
